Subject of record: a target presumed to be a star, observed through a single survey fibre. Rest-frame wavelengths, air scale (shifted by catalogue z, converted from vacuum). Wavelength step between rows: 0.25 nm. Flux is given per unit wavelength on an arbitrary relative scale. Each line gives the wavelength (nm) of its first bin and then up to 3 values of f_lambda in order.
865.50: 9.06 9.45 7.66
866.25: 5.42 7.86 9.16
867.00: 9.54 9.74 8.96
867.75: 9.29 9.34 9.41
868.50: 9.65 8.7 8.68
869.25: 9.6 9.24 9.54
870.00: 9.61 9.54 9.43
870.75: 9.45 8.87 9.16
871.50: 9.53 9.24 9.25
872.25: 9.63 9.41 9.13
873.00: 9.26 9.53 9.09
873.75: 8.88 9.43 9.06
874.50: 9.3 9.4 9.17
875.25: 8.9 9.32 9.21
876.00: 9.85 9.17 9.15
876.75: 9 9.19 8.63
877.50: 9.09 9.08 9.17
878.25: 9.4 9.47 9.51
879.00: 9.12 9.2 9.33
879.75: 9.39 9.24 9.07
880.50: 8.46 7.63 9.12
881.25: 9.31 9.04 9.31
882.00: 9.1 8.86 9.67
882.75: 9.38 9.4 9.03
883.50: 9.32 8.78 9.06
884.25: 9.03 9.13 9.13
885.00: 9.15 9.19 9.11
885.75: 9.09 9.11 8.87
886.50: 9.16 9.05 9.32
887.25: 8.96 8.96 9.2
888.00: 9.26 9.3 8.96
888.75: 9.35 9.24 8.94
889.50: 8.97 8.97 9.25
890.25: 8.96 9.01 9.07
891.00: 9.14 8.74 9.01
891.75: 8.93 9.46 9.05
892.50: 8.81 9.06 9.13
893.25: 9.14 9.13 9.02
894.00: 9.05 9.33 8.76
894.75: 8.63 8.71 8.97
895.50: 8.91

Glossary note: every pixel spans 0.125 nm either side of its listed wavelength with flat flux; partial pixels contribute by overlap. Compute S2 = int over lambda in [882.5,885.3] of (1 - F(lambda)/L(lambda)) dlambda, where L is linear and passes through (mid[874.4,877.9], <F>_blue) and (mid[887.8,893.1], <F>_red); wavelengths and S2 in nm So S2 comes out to -0.01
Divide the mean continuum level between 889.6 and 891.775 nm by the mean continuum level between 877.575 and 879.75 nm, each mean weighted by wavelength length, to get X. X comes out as 0.97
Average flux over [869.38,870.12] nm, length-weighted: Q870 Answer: 9.46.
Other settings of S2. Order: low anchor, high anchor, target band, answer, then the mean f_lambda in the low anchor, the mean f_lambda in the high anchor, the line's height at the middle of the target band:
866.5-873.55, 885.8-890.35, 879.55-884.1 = 0.050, 9.3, 9.1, 9.17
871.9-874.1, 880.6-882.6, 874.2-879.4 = -0.031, 9.29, 8.99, 9.16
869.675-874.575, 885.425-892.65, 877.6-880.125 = -0.019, 9.31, 9.08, 9.22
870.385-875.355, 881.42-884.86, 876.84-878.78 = 0.008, 9.26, 9.16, 9.21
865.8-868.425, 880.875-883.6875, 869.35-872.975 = -0.219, 8.68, 9.22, 8.82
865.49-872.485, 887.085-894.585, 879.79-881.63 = 0.043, 9.08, 9.07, 9.08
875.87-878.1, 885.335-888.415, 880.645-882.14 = 0.032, 9.15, 9.11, 9.13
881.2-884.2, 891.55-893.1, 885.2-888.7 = 0.007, 9.18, 9.07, 9.13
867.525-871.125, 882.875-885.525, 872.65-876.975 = 0.004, 9.3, 9.12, 9.23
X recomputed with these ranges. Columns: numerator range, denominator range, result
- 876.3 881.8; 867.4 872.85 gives 0.98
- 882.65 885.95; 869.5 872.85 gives 0.98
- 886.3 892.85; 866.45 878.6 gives 0.98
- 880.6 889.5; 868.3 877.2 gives 0.98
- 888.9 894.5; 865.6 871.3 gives 1.01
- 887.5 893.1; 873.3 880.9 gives 0.99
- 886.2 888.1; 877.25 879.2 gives 0.99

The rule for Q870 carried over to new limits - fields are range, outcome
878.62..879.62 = 9.29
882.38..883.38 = 9.37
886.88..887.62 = 9.08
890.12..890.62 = 8.99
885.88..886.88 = 9.05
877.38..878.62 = 9.24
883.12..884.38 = 9.05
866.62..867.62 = 9.34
